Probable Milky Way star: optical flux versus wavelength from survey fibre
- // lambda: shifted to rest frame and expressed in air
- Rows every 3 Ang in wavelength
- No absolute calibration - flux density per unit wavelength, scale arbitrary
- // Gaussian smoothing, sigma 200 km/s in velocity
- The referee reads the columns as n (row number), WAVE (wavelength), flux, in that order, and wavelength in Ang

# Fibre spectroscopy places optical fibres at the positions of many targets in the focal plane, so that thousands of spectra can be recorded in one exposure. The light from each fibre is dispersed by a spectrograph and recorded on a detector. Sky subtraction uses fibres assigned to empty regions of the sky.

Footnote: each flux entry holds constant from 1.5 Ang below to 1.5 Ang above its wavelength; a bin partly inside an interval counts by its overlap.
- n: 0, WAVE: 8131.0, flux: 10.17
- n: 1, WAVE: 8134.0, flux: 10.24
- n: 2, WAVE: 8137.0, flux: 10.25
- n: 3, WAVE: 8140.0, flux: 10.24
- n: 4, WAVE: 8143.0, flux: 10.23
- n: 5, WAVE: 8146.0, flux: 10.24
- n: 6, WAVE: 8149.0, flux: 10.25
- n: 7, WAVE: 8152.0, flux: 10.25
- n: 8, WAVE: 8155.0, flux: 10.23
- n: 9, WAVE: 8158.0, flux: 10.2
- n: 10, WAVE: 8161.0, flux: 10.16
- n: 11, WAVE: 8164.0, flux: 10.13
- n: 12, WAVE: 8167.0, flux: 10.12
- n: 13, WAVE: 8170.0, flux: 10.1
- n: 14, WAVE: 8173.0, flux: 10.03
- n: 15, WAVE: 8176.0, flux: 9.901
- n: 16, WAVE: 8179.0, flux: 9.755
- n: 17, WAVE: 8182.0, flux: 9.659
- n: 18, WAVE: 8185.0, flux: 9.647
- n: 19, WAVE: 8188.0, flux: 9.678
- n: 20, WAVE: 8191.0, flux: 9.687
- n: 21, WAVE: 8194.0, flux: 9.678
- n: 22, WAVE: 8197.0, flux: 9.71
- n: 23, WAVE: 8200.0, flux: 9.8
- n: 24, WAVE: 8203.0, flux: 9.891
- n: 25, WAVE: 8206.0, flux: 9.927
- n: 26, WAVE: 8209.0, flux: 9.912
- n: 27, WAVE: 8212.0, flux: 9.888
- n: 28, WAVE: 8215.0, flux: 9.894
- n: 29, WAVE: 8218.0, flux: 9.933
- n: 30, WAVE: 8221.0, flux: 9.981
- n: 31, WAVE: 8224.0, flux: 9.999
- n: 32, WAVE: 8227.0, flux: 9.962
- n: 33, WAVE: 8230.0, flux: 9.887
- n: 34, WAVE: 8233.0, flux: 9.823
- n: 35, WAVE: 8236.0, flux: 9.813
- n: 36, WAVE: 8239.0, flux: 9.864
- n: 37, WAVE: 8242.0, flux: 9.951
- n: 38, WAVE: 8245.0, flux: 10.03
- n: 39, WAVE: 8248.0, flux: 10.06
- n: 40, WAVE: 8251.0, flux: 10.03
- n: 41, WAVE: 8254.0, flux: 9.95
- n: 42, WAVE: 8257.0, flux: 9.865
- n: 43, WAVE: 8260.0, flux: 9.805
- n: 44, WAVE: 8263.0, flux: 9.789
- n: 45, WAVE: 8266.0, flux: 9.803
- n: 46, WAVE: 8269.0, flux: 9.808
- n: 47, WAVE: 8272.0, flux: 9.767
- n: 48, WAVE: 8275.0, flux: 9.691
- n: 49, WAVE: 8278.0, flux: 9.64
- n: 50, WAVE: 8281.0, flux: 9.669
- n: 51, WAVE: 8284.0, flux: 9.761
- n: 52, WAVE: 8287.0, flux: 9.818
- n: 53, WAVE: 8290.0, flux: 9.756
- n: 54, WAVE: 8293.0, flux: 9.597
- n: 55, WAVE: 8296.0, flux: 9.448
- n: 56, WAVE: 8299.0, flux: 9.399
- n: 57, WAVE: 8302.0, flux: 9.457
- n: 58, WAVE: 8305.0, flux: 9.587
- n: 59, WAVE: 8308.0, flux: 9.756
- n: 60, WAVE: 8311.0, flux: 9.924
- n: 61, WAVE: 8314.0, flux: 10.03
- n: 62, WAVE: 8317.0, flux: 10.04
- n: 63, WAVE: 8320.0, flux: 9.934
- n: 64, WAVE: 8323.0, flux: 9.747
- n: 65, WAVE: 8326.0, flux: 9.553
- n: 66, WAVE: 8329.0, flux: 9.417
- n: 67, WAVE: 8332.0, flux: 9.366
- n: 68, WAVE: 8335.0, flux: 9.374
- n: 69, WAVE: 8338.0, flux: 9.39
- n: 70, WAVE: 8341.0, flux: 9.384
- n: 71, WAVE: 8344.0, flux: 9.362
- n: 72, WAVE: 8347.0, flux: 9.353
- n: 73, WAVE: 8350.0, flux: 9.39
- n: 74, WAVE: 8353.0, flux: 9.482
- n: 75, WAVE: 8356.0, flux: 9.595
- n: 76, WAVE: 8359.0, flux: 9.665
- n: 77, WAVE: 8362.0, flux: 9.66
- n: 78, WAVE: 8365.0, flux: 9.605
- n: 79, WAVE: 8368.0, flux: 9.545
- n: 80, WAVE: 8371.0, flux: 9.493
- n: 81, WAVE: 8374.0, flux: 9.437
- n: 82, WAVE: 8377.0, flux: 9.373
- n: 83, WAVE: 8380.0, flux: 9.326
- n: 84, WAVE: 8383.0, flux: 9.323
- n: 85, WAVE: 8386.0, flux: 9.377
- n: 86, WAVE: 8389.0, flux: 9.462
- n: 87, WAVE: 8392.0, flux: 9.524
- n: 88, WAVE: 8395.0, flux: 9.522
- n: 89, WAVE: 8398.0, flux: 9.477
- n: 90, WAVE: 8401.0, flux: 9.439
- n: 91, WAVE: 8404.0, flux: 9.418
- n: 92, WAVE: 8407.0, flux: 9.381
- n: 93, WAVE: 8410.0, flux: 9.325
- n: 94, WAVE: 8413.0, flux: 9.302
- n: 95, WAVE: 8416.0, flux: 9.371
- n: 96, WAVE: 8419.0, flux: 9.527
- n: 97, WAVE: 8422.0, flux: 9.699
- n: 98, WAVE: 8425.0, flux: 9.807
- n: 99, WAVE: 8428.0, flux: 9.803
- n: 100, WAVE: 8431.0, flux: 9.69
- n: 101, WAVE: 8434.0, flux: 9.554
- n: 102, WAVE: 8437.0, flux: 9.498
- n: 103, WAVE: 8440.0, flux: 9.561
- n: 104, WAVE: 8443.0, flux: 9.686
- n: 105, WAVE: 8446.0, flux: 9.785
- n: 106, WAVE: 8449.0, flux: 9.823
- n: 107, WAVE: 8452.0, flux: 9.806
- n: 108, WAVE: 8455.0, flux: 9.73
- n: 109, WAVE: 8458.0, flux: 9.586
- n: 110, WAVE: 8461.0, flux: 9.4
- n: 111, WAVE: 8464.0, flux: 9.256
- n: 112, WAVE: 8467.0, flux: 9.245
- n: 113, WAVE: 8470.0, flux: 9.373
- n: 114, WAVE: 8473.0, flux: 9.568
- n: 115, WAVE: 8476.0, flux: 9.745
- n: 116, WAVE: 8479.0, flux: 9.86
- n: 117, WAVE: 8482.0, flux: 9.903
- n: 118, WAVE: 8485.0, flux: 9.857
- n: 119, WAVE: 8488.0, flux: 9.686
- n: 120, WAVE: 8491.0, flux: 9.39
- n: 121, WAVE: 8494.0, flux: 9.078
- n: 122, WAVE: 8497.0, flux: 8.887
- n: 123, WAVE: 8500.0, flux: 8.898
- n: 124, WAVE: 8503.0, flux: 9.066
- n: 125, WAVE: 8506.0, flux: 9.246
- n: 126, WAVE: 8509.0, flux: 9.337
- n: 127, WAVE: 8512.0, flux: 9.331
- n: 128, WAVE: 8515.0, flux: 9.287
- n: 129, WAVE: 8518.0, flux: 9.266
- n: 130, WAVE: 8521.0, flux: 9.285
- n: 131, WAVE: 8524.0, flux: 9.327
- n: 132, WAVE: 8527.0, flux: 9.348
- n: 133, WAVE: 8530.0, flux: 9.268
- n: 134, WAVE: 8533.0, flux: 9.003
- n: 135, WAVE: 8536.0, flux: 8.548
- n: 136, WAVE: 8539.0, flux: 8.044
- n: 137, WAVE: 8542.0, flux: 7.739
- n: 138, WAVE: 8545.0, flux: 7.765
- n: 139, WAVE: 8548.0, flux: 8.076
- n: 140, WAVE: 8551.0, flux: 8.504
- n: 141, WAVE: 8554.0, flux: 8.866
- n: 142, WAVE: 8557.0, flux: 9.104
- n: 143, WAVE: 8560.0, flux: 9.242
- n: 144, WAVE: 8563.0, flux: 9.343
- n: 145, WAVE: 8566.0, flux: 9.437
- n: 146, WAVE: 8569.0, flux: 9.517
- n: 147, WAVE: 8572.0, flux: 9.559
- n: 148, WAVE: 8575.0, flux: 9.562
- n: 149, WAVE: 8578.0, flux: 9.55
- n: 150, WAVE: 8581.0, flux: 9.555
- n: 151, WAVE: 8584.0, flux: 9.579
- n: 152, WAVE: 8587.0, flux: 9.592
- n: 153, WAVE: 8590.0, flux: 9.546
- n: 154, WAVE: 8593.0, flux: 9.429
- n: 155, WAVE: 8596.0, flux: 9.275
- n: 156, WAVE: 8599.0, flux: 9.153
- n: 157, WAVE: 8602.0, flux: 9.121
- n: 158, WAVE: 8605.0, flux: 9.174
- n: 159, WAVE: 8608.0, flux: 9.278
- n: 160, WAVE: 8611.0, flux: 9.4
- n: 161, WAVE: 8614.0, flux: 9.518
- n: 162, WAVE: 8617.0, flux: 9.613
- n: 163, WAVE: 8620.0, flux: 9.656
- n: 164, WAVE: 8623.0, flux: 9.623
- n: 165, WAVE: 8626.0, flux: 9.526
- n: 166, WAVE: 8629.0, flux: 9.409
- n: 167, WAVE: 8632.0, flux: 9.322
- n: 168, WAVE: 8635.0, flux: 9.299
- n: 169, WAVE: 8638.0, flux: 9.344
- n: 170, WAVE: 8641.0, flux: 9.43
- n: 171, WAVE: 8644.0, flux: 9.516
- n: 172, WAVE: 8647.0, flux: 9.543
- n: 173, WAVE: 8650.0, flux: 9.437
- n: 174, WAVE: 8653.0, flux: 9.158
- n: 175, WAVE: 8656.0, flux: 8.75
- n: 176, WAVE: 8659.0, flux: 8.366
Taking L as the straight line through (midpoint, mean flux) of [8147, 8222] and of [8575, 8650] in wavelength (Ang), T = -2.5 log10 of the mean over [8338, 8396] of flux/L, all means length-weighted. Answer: 0.03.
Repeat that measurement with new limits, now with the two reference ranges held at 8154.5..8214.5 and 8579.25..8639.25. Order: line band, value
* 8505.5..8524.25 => 0.027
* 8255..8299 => 0.008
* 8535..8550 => 0.182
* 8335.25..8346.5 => 0.040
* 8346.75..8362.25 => 0.020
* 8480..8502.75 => 0.020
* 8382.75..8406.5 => 0.025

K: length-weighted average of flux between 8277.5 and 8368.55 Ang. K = 9.6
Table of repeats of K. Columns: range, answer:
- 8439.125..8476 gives 9.58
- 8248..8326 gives 9.76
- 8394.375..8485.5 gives 9.58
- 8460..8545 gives 9.2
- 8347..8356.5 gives 9.46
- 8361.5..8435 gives 9.5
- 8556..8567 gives 9.28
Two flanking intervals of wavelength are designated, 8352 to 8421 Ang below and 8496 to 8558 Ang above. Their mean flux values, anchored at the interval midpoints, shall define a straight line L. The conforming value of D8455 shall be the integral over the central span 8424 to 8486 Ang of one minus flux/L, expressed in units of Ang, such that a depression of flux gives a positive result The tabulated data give -3.2 Ang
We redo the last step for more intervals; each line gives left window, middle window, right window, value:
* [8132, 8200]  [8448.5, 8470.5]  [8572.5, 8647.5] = 0.3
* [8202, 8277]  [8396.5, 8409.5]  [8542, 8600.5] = 0.1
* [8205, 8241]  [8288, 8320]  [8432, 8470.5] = 0.2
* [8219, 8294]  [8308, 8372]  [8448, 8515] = 0.7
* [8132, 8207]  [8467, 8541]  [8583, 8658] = 2.1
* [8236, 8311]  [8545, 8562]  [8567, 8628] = 1.5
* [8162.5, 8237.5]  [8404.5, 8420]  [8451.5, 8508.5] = 0.3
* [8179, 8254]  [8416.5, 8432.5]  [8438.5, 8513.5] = -0.2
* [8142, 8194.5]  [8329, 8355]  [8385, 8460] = 0.8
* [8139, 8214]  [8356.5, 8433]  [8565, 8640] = 1.5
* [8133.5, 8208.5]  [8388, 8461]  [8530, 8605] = -1.4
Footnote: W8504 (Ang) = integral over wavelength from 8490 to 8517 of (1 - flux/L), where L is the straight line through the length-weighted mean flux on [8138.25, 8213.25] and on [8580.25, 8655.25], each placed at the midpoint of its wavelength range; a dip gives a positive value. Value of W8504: 1.1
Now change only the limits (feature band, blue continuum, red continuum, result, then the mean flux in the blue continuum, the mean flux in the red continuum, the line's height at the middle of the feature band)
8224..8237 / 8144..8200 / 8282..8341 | -0.1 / 9.97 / 9.64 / 9.83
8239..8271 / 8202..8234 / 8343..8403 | -0.3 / 9.92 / 9.47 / 9.81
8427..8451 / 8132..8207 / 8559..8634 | -0.1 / 10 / 9.44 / 9.65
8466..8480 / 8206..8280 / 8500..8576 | -0.6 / 9.88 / 9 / 9.19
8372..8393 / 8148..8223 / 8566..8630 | 0.7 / 9.93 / 9.46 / 9.71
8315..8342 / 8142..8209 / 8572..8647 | 0.5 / 9.96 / 9.44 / 9.78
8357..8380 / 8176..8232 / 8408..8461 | 0.4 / 9.83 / 9.61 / 9.67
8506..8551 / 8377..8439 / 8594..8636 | 2.8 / 9.49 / 9.38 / 9.43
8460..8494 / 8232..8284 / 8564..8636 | 0.1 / 9.84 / 9.45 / 9.59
